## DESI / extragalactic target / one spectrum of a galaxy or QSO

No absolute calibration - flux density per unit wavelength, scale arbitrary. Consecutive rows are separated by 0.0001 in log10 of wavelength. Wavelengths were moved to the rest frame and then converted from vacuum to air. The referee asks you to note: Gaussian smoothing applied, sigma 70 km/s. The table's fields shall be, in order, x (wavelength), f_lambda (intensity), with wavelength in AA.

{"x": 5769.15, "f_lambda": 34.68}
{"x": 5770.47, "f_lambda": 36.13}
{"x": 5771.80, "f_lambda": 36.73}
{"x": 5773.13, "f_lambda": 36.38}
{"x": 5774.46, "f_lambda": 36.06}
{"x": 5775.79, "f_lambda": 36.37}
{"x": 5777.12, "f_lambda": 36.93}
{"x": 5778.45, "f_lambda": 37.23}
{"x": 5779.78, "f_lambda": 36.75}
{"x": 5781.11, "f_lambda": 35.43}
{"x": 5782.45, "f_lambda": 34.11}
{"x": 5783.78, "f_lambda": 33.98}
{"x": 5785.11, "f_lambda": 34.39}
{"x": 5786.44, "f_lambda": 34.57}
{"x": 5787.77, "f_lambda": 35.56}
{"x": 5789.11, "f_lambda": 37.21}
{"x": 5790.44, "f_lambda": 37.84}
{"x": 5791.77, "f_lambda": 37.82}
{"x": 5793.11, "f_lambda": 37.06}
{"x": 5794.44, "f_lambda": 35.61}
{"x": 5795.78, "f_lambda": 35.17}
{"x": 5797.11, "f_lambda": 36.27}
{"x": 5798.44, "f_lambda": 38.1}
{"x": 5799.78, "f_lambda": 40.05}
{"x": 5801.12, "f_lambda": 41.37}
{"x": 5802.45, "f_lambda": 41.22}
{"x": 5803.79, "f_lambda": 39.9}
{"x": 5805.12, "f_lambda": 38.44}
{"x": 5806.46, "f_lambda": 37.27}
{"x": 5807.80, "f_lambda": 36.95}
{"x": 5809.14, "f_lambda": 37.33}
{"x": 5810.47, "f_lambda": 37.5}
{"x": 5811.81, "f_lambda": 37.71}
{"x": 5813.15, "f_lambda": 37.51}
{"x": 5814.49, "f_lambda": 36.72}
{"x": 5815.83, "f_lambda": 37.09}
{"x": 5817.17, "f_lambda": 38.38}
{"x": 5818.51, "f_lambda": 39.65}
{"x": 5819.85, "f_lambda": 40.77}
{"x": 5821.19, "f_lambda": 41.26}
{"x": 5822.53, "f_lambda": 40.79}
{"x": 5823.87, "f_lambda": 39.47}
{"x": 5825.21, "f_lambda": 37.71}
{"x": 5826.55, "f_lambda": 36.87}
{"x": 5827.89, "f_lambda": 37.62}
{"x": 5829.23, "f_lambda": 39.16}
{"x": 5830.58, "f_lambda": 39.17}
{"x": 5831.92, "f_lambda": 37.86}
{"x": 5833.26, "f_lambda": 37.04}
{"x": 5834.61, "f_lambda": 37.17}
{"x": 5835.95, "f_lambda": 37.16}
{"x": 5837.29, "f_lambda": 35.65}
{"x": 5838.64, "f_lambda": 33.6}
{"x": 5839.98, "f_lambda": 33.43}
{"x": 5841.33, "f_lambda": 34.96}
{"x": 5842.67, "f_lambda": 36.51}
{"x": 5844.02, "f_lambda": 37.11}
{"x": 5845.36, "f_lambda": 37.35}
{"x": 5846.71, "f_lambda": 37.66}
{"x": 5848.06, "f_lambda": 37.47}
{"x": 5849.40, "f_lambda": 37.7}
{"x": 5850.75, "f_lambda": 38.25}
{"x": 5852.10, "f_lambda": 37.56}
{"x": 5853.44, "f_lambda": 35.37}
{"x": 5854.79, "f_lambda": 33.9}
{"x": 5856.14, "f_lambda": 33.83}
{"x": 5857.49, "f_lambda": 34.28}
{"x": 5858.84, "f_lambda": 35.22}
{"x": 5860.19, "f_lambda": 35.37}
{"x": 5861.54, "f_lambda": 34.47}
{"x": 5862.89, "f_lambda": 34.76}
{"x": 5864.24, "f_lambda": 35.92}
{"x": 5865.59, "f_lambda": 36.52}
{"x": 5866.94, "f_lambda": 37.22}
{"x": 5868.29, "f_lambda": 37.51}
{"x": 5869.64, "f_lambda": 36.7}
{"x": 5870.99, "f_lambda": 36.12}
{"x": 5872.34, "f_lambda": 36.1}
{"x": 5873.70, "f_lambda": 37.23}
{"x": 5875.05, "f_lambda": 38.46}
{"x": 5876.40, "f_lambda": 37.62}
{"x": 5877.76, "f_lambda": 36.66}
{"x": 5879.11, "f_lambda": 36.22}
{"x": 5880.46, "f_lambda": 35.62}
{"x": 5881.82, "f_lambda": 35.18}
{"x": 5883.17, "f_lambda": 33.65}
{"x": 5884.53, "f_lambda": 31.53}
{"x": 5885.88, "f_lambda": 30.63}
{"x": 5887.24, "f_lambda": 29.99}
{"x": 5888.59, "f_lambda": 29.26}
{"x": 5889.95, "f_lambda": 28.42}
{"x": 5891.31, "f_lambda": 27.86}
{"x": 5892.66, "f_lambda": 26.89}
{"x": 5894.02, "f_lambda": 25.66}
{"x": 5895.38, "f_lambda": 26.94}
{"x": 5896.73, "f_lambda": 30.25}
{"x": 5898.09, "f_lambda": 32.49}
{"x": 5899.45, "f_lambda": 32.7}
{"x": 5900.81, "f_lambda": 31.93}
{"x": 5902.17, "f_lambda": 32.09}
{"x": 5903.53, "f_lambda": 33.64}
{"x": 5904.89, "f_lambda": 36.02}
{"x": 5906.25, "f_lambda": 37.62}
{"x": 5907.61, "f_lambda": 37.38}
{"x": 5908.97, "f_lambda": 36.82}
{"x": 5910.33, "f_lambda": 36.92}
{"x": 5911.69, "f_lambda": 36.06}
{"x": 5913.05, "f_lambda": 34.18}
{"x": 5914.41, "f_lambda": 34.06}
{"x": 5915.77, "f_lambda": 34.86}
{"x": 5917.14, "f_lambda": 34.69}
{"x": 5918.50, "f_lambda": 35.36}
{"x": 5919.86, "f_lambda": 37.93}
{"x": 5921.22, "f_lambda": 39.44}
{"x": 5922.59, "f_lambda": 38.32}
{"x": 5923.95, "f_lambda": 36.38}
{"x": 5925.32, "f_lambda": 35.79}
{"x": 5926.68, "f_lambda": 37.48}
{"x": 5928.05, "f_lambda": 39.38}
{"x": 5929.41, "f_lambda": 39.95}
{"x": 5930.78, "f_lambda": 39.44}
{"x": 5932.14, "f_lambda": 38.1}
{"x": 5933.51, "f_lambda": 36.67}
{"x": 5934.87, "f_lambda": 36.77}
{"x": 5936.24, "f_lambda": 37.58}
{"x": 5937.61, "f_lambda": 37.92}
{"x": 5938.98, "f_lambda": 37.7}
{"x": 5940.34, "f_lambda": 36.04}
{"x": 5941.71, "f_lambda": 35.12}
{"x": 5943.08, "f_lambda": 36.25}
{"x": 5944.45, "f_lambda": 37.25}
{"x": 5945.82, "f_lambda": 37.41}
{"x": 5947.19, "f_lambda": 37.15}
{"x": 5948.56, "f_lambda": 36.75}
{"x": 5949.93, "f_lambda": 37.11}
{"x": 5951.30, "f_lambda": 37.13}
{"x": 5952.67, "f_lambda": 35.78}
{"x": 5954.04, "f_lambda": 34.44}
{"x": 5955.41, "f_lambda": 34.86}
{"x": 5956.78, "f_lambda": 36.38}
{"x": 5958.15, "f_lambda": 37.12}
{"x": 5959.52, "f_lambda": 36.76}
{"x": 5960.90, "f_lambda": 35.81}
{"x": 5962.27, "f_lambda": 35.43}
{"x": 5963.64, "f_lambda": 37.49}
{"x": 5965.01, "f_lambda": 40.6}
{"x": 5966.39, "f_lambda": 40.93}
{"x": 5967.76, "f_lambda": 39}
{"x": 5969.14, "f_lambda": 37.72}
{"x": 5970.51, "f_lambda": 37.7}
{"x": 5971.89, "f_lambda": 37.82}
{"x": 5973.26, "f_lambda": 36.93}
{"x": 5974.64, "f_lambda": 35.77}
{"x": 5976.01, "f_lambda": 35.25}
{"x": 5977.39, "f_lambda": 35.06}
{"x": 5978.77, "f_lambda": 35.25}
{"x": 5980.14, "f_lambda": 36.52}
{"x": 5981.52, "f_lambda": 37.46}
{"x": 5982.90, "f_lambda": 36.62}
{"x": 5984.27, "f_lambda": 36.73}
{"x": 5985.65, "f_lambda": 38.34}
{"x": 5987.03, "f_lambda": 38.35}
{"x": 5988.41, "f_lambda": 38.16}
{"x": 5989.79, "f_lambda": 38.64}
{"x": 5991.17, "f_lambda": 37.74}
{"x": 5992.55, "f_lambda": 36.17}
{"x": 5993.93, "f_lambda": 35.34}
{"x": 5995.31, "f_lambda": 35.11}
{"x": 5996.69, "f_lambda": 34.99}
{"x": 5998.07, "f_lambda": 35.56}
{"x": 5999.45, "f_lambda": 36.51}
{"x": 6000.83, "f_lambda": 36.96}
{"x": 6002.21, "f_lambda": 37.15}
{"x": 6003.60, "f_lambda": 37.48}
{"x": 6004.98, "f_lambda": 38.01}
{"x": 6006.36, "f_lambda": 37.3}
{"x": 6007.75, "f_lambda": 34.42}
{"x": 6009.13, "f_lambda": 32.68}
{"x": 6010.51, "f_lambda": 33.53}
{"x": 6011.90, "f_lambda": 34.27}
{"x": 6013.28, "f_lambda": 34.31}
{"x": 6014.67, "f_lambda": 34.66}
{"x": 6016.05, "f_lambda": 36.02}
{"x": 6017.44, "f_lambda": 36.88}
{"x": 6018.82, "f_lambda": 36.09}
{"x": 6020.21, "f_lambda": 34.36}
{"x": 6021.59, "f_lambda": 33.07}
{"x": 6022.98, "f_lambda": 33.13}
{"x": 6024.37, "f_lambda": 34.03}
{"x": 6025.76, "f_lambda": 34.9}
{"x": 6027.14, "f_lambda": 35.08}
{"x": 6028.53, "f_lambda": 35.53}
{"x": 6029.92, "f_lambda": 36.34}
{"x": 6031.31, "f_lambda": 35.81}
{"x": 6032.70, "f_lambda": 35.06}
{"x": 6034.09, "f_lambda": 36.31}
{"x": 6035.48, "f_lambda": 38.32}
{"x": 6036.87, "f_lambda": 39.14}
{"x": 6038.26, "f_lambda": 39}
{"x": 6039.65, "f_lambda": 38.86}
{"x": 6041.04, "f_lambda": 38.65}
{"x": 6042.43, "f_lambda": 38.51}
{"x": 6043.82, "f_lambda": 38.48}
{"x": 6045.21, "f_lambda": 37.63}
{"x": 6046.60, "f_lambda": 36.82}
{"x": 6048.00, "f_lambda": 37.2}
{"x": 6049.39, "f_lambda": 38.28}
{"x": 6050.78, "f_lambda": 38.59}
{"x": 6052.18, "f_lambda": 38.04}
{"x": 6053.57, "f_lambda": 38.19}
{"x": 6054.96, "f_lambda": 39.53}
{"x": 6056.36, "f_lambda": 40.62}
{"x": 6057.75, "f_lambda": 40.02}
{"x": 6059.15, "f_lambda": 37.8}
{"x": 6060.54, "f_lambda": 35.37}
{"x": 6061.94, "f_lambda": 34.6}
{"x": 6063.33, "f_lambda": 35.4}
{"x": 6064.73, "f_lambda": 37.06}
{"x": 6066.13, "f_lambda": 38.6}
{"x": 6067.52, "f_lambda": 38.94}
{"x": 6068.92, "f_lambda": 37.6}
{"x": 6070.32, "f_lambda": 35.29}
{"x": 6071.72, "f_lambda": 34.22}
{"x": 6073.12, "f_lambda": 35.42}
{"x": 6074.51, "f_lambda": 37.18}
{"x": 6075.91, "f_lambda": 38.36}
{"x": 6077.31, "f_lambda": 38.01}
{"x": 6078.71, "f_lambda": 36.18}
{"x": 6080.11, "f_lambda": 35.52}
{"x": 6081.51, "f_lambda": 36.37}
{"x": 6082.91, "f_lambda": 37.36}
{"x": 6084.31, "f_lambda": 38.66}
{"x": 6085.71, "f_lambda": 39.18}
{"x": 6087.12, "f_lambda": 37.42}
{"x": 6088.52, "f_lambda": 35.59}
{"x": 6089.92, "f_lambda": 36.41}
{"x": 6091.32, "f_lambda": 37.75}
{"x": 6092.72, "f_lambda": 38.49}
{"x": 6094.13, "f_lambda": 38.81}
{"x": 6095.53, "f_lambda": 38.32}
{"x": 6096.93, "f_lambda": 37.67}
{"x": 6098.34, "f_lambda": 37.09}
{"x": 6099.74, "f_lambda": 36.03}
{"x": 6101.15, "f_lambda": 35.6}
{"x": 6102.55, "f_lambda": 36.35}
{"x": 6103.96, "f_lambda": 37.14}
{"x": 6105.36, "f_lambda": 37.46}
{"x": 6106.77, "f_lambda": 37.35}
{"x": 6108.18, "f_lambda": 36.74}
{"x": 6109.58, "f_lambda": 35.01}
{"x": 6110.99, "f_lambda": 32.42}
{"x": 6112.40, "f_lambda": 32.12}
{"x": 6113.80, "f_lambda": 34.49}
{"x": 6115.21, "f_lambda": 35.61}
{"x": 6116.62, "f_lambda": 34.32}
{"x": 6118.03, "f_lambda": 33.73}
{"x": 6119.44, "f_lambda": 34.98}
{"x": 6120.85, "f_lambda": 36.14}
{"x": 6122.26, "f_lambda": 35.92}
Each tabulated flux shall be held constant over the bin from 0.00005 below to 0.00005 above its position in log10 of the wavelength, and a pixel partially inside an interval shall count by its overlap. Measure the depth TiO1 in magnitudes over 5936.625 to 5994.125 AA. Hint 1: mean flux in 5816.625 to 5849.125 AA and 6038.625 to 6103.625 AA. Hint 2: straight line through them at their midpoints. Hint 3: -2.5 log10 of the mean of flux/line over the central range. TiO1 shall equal 0.02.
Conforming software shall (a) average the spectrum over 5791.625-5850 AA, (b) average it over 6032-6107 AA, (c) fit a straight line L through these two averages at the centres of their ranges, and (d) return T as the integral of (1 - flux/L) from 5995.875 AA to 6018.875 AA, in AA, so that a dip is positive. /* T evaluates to 1.1 AA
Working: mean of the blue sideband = 37.7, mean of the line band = 35.7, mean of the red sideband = 37.4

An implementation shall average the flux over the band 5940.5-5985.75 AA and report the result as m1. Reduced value 36.8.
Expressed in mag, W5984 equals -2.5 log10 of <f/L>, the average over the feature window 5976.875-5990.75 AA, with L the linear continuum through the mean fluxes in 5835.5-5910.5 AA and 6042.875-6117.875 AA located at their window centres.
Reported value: -0.040 mag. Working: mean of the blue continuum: 34.5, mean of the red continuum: 36.9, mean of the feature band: 37.1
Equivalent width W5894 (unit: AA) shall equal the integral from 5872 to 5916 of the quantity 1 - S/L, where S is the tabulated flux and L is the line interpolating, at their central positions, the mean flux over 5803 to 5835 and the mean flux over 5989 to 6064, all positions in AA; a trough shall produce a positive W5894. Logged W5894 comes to 5.1 AA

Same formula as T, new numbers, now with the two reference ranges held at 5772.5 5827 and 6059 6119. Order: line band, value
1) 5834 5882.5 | 1.46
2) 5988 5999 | 0.12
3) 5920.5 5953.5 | -0.31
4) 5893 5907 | 1.99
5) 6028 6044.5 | -0.39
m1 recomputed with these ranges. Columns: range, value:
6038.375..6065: 37.9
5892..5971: 36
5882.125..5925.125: 33.3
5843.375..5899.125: 34.3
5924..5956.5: 37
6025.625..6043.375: 37.1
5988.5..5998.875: 36.3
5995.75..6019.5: 35.7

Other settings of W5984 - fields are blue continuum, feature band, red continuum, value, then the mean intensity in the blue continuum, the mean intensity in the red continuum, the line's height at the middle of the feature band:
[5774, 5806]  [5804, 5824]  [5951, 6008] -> -0.04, 37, 36.8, 37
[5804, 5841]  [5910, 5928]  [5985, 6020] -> 0.02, 37.8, 36.2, 36.9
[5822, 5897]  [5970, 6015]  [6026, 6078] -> 0.01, 35.2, 37.4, 36.7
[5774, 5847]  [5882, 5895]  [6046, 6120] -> 0.25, 37.3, 36.8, 37.2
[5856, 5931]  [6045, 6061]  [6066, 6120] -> -0.06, 34.7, 36.5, 36.1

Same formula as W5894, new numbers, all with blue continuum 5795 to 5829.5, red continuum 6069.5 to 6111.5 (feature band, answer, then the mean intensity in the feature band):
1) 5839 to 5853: 0.57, 36.7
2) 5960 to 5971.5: -0.16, 38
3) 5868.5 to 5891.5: 2.36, 34.1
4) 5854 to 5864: 0.93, 34.6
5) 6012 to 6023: 0.69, 34.9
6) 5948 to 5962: 0.53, 36.2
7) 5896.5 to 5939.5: 1.87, 36.2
